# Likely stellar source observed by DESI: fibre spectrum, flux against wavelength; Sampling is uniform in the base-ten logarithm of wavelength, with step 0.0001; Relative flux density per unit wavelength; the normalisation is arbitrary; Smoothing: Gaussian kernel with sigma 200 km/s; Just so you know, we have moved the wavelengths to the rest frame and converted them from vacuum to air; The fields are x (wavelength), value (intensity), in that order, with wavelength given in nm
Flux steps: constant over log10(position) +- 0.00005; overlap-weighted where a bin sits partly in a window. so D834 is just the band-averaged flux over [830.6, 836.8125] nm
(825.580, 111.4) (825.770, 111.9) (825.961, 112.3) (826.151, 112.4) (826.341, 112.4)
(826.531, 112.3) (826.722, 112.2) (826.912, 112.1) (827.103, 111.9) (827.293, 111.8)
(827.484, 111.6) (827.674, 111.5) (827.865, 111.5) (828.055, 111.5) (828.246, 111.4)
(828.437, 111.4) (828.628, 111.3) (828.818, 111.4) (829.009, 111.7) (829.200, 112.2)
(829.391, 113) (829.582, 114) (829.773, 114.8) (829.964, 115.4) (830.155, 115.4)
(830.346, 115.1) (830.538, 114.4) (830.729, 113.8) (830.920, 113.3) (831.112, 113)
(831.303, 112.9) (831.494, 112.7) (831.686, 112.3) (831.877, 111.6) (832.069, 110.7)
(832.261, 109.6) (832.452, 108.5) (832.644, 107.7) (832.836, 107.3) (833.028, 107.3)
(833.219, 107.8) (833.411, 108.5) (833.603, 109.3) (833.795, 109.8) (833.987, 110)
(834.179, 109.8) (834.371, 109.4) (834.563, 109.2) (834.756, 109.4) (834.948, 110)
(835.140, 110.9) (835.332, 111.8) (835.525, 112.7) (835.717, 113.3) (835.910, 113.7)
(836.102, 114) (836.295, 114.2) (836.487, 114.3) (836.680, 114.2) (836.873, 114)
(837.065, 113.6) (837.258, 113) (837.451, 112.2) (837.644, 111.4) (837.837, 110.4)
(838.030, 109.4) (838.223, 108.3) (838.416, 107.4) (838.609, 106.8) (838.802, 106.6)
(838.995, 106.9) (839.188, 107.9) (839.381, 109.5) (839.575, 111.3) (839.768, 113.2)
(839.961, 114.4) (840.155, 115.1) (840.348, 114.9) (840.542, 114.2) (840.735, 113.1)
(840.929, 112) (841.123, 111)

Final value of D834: 111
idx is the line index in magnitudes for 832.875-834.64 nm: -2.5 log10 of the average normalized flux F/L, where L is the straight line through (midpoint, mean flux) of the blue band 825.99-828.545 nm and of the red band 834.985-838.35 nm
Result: 0.03 mag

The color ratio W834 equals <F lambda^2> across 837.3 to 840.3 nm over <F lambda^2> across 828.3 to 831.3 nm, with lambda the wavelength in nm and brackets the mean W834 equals 0.99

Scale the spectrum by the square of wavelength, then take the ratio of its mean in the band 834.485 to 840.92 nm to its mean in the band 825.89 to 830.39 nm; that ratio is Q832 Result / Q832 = 1.0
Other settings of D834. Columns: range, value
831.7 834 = 109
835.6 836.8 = 114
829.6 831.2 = 114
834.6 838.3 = 112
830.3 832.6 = 112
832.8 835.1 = 109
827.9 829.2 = 112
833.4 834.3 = 110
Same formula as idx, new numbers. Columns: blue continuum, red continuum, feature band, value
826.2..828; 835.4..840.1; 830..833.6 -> 0.005 mag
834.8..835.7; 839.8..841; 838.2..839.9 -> 0.044 mag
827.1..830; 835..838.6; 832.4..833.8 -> 0.039 mag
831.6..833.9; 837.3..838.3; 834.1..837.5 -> -0.022 mag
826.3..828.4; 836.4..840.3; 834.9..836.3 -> -0.013 mag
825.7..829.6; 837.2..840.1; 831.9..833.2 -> 0.024 mag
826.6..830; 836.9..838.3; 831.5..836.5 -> 0.012 mag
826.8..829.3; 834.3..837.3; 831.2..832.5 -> 0.006 mag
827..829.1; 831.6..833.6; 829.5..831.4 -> -0.038 mag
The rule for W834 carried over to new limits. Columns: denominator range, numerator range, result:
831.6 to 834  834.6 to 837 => 1.04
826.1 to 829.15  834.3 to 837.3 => 1.03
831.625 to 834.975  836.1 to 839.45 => 1.02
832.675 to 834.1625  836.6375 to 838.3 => 1.04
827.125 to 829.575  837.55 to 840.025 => 1.00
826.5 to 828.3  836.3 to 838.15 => 1.03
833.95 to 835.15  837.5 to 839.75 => 1.00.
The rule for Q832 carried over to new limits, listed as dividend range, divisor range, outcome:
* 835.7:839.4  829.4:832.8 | 1.00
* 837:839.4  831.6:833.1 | 1.01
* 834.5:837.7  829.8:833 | 1.02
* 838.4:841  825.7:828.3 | 1.02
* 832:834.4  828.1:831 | 0.97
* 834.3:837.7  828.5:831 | 1.00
